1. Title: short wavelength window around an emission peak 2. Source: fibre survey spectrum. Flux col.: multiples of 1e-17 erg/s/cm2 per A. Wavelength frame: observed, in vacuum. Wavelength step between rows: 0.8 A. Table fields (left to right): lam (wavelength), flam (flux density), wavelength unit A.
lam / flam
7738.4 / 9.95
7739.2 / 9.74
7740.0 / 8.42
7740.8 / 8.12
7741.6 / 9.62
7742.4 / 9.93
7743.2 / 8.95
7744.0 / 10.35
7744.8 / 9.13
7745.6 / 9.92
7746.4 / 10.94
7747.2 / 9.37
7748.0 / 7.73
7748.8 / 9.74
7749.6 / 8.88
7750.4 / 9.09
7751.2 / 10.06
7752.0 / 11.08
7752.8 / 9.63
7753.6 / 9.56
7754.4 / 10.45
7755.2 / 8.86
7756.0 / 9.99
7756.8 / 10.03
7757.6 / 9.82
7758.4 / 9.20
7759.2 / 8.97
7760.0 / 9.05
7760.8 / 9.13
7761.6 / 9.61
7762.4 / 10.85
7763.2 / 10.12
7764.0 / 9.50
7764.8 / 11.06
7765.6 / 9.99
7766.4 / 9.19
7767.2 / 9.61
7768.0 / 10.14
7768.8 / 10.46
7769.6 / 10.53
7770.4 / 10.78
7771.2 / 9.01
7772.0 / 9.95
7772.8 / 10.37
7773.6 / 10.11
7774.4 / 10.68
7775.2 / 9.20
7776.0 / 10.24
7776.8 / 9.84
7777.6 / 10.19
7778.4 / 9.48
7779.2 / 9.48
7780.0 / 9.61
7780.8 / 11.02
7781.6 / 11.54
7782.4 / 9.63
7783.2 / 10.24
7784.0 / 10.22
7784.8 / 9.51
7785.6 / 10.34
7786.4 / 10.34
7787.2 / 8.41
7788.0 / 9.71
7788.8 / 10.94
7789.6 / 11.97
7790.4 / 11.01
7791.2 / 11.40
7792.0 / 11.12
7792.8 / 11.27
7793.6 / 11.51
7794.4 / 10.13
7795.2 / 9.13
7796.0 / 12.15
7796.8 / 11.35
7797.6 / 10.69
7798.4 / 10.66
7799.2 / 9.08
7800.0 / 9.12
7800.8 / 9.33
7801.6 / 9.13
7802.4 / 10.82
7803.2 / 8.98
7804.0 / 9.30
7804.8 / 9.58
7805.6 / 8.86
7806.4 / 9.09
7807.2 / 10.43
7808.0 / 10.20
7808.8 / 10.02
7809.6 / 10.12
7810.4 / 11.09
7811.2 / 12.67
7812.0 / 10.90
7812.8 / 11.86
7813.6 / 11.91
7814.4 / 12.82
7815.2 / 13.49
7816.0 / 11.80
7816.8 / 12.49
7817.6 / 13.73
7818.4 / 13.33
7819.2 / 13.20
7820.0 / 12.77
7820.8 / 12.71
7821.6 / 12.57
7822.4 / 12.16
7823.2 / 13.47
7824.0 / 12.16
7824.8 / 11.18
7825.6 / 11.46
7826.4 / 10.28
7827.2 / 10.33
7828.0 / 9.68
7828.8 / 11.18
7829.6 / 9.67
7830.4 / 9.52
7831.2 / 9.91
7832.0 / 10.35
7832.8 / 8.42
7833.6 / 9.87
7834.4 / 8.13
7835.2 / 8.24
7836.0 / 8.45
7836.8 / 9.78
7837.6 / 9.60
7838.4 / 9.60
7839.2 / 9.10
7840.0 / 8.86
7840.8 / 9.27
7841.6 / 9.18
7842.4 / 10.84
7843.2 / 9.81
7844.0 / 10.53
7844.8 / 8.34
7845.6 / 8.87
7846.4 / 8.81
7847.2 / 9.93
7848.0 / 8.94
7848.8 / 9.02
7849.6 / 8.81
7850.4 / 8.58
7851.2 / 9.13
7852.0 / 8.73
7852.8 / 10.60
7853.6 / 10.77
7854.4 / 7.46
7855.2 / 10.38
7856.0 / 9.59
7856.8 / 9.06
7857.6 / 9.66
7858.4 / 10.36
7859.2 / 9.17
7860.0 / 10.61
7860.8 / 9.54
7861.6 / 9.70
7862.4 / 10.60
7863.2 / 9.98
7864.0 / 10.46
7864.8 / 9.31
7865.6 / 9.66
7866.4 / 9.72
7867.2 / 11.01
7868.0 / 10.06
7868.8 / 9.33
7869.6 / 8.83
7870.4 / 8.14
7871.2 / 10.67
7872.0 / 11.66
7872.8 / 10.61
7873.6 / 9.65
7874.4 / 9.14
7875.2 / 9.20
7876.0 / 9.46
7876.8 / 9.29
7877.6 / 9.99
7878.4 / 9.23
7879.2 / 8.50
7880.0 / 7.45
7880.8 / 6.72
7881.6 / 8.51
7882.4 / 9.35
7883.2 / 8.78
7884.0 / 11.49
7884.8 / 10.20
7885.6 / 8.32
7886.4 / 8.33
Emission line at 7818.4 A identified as [N II] 6583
